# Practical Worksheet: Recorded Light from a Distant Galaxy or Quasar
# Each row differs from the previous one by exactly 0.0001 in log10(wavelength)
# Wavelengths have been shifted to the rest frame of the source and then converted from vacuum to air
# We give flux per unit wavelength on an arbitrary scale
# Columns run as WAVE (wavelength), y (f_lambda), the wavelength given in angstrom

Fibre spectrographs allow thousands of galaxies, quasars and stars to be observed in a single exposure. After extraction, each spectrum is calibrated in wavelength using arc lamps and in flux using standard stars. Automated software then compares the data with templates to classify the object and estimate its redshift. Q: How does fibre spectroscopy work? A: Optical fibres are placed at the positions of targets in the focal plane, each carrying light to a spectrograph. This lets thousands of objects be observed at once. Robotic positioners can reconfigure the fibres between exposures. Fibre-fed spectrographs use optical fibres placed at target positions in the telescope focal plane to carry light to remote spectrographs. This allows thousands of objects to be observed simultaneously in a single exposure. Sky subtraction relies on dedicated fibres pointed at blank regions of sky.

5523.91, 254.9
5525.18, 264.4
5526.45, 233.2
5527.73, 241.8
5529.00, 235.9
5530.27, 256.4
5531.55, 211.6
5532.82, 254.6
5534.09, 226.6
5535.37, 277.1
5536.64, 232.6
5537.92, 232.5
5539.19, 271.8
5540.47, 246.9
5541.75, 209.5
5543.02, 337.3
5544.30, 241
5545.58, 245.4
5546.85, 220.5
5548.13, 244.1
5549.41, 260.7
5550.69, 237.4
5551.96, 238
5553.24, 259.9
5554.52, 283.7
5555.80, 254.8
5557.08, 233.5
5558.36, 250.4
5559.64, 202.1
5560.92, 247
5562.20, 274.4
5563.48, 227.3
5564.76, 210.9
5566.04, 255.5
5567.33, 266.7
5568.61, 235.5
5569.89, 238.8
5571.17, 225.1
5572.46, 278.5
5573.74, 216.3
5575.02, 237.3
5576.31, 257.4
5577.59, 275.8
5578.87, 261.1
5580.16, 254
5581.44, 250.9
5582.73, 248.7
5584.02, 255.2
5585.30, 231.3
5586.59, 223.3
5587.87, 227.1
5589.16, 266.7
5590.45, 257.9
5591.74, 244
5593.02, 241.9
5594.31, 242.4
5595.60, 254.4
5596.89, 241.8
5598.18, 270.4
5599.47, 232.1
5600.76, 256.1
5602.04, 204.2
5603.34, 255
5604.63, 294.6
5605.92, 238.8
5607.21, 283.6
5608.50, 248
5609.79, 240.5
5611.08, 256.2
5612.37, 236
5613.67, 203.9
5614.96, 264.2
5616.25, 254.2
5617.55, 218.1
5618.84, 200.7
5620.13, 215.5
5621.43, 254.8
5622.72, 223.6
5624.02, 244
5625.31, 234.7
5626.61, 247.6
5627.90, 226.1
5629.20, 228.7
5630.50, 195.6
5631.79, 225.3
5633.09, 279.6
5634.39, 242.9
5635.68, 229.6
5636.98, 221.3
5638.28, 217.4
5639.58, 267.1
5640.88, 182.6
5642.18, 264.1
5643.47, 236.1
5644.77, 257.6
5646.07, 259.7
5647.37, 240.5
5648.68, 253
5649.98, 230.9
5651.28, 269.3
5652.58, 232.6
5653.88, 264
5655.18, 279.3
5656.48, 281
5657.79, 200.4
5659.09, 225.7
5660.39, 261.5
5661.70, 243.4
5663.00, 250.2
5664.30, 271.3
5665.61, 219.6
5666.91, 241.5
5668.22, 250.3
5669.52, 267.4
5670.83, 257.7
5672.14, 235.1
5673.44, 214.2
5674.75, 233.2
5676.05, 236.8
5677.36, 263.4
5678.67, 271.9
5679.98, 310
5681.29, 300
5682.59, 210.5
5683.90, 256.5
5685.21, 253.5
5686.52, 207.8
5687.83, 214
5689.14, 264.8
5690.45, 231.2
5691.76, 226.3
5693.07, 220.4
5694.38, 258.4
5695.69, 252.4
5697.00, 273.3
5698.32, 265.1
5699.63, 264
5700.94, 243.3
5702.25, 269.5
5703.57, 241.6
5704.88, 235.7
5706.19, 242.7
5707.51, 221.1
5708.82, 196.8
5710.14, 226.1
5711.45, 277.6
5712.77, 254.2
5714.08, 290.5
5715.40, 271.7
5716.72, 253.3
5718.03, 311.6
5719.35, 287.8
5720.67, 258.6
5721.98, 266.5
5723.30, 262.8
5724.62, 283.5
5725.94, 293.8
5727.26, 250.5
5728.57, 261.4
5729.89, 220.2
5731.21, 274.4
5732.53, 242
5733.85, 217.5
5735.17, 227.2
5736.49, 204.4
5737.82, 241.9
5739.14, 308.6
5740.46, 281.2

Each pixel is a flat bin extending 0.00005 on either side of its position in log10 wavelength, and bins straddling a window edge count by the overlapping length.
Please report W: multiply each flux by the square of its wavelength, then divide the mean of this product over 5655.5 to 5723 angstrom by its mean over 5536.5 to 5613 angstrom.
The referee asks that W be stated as 1.05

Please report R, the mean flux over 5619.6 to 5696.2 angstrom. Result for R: 243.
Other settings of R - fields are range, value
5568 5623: 245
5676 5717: 250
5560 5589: 245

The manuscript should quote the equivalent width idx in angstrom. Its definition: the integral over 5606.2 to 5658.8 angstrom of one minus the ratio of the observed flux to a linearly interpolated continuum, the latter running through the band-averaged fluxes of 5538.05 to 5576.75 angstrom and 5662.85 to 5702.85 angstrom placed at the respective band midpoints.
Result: 1.7 angstrom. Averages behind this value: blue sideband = 247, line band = 240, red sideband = 249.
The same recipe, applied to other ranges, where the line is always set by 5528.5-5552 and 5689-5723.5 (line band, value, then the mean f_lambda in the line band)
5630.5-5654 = 0.9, 241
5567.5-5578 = 0.1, 246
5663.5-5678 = 0.5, 245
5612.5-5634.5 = 1.5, 233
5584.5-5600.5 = 0.3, 245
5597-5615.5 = 0.1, 249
